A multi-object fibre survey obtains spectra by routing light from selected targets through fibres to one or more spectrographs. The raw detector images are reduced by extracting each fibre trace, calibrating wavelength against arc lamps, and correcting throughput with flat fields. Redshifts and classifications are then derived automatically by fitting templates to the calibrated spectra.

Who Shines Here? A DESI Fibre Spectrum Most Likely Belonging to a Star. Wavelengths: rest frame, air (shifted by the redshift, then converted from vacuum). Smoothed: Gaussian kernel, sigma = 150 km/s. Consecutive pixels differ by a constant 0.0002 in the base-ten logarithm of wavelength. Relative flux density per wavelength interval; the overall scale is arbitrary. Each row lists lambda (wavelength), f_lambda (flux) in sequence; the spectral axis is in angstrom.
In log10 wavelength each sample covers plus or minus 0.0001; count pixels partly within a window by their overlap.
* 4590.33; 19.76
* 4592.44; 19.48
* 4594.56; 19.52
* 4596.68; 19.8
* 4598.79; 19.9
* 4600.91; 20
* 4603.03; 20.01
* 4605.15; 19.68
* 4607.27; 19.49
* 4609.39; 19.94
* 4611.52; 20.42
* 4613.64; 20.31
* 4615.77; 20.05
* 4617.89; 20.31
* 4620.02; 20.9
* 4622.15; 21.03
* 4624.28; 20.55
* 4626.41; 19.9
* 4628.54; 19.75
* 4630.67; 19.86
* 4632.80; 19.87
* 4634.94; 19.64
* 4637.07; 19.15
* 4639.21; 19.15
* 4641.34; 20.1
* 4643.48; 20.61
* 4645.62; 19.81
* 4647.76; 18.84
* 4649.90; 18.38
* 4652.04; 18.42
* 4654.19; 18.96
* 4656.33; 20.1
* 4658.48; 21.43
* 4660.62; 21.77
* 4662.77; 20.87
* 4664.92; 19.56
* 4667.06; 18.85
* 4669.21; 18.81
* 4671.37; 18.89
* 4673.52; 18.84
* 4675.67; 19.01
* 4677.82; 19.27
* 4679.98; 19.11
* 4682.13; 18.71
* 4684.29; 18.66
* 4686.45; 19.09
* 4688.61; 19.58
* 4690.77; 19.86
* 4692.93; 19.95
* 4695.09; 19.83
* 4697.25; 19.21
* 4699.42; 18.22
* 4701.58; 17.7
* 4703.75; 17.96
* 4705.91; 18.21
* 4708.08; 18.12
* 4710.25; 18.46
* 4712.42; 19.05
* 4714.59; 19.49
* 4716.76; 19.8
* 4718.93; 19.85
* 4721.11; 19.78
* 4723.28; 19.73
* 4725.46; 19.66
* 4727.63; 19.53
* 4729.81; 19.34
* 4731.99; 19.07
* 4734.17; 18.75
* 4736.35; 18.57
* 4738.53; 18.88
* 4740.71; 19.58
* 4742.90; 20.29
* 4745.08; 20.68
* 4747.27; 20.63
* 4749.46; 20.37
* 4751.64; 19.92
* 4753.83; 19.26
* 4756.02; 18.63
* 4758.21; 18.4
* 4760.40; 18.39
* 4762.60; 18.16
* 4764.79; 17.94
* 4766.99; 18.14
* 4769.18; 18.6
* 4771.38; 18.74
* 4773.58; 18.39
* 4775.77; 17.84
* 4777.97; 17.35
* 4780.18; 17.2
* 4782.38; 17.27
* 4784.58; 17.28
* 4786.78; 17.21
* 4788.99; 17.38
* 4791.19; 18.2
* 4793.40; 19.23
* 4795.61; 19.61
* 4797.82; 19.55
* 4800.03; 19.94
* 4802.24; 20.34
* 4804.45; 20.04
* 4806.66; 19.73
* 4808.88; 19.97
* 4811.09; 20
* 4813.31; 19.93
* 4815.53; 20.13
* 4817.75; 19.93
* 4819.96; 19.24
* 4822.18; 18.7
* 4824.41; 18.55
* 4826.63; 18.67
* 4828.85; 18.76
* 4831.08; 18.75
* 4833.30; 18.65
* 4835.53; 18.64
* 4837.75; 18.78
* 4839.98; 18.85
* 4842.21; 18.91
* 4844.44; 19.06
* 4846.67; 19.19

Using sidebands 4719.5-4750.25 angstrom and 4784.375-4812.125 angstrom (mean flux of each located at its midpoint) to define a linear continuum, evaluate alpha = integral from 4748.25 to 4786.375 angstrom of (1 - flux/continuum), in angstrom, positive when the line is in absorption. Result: 2.10 angstrom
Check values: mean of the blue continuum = 19.6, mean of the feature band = 18.3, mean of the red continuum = 19.2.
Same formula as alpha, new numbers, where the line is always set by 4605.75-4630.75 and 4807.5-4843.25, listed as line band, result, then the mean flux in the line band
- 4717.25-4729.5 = 0.0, 19.7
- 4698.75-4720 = 1.1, 18.7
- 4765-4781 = 1.1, 18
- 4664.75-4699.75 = 1.3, 19.2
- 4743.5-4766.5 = 0.3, 19.2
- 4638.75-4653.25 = 0.5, 19.3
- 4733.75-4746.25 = 0.1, 19.5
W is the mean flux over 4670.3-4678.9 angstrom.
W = 19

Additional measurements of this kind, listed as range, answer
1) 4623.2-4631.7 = 20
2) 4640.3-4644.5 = 20.3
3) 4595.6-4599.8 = 19.9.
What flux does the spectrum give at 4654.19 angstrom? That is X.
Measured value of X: 18.96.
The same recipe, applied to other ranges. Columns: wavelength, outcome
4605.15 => 19.68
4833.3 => 18.65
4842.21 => 18.91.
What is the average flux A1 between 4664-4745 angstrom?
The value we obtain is 19.1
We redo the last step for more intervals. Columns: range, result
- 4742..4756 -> 20.1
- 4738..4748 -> 20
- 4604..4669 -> 19.9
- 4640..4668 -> 19.8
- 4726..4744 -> 19.3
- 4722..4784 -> 18.9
